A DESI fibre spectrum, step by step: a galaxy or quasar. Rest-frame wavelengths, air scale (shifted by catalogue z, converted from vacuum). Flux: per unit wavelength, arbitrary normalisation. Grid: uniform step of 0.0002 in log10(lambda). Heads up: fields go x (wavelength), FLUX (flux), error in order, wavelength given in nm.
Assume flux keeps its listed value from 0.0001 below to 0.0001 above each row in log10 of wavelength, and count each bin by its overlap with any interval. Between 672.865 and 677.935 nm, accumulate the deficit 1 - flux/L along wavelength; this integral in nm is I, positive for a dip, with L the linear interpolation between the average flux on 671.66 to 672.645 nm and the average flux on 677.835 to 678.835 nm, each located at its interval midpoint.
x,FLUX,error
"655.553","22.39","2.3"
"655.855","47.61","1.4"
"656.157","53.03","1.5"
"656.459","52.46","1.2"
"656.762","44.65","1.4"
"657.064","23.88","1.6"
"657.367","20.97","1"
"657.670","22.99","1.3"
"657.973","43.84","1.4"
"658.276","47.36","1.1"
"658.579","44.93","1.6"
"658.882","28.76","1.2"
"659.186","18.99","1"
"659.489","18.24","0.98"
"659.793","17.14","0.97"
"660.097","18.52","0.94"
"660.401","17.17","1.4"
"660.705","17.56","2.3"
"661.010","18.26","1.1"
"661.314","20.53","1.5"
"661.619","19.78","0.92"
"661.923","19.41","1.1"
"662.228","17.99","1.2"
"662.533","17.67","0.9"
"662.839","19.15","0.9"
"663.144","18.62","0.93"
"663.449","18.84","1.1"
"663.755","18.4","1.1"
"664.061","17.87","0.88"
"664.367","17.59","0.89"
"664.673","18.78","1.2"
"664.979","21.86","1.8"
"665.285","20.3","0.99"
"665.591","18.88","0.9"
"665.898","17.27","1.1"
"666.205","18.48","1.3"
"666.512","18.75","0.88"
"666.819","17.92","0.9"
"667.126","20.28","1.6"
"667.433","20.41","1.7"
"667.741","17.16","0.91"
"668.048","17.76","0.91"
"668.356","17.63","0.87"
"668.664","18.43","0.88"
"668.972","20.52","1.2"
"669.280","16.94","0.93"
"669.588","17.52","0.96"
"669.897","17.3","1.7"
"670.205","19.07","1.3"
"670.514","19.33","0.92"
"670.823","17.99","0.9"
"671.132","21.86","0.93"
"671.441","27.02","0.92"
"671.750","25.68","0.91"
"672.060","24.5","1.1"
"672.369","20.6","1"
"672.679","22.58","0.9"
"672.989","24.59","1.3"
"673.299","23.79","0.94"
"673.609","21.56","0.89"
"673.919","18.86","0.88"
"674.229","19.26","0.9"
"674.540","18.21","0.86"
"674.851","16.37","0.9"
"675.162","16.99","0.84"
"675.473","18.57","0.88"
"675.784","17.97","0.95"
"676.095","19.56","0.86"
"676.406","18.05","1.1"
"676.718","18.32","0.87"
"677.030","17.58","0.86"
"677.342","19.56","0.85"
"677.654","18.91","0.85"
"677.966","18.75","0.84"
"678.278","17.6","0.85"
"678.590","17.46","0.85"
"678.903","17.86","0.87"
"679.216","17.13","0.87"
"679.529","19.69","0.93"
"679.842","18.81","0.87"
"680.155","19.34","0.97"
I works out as 0.31 nm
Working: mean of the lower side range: 23.3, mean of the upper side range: 17.9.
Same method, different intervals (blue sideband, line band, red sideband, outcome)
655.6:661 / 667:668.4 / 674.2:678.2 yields 0.33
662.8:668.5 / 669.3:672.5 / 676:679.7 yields -0.41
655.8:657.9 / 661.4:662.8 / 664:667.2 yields 0.40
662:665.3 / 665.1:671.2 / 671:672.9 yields 0.79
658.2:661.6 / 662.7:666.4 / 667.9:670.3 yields 0.35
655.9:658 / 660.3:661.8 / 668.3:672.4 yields 0.63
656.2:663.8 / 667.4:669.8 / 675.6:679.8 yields 0.42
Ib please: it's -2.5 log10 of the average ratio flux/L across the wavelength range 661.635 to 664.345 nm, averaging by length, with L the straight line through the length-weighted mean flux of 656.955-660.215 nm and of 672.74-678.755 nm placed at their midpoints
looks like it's 0.35 mag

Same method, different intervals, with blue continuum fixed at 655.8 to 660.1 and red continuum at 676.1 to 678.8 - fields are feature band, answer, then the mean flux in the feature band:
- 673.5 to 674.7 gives 0.087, 19.4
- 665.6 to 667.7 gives 0.390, 18.8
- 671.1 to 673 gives -0.060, 23.9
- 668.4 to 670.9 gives 0.312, 18.4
